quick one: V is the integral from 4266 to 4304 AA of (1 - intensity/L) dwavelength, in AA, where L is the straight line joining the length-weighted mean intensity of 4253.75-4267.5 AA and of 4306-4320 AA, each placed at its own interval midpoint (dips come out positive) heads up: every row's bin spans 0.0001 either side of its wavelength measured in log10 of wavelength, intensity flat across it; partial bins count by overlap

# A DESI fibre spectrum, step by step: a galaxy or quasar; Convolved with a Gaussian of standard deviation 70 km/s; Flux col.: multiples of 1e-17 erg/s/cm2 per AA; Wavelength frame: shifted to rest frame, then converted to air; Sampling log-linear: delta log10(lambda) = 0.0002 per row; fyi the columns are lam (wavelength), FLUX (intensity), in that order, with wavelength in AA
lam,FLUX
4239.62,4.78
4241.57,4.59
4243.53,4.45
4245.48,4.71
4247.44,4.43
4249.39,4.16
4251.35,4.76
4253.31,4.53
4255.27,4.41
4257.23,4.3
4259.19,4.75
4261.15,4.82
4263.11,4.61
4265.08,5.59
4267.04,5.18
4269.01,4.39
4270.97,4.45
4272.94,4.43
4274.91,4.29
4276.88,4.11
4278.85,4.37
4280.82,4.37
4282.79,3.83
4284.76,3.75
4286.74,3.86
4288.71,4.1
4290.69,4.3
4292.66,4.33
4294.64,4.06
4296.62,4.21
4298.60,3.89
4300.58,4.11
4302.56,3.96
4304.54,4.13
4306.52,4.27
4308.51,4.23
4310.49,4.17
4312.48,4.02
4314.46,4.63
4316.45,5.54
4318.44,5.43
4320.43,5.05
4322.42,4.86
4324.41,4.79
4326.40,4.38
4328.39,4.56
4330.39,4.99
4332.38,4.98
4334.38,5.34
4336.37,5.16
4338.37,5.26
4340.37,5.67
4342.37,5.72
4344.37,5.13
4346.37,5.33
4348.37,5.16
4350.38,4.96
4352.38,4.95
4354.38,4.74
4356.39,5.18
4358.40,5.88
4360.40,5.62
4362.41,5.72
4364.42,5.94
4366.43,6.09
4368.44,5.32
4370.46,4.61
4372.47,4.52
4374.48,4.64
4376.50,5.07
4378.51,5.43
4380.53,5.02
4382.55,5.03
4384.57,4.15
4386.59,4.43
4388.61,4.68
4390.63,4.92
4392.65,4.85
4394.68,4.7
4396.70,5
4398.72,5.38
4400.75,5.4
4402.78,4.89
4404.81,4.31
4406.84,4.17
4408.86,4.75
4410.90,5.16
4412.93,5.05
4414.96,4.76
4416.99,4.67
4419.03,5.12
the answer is 4.1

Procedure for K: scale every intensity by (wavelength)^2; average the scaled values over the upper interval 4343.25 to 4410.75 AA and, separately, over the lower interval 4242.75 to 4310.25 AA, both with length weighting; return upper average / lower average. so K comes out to 1.21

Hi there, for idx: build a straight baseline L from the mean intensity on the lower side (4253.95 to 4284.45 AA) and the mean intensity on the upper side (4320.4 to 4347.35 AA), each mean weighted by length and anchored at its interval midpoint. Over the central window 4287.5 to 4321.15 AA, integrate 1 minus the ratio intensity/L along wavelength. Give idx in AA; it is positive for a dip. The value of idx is 3.2 AA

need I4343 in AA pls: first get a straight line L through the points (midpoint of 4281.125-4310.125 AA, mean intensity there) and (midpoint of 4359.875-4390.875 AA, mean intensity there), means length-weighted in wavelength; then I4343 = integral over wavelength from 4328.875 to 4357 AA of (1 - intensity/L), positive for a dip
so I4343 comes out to -3.1 AA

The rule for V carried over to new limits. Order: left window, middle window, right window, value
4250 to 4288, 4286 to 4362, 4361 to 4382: 1.7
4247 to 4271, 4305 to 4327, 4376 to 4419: 0.4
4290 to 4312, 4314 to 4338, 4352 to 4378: -2.2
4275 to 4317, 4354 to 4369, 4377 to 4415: -3.2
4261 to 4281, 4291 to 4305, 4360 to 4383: 2.0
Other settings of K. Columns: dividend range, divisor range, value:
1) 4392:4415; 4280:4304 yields 1.26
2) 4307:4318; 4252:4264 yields 1.02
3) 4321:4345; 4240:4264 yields 1.16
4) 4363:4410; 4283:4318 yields 1.22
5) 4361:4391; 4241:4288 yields 1.19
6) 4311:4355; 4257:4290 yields 1.17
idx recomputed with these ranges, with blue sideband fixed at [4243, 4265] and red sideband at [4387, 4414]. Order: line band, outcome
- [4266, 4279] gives 0.4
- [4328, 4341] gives -1.1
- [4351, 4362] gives -1.2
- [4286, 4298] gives 1.3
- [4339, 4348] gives -1.3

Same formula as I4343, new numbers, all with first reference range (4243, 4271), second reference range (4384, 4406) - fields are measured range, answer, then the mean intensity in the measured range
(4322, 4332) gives 0.00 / 4.73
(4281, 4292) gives 1.58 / 4.01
